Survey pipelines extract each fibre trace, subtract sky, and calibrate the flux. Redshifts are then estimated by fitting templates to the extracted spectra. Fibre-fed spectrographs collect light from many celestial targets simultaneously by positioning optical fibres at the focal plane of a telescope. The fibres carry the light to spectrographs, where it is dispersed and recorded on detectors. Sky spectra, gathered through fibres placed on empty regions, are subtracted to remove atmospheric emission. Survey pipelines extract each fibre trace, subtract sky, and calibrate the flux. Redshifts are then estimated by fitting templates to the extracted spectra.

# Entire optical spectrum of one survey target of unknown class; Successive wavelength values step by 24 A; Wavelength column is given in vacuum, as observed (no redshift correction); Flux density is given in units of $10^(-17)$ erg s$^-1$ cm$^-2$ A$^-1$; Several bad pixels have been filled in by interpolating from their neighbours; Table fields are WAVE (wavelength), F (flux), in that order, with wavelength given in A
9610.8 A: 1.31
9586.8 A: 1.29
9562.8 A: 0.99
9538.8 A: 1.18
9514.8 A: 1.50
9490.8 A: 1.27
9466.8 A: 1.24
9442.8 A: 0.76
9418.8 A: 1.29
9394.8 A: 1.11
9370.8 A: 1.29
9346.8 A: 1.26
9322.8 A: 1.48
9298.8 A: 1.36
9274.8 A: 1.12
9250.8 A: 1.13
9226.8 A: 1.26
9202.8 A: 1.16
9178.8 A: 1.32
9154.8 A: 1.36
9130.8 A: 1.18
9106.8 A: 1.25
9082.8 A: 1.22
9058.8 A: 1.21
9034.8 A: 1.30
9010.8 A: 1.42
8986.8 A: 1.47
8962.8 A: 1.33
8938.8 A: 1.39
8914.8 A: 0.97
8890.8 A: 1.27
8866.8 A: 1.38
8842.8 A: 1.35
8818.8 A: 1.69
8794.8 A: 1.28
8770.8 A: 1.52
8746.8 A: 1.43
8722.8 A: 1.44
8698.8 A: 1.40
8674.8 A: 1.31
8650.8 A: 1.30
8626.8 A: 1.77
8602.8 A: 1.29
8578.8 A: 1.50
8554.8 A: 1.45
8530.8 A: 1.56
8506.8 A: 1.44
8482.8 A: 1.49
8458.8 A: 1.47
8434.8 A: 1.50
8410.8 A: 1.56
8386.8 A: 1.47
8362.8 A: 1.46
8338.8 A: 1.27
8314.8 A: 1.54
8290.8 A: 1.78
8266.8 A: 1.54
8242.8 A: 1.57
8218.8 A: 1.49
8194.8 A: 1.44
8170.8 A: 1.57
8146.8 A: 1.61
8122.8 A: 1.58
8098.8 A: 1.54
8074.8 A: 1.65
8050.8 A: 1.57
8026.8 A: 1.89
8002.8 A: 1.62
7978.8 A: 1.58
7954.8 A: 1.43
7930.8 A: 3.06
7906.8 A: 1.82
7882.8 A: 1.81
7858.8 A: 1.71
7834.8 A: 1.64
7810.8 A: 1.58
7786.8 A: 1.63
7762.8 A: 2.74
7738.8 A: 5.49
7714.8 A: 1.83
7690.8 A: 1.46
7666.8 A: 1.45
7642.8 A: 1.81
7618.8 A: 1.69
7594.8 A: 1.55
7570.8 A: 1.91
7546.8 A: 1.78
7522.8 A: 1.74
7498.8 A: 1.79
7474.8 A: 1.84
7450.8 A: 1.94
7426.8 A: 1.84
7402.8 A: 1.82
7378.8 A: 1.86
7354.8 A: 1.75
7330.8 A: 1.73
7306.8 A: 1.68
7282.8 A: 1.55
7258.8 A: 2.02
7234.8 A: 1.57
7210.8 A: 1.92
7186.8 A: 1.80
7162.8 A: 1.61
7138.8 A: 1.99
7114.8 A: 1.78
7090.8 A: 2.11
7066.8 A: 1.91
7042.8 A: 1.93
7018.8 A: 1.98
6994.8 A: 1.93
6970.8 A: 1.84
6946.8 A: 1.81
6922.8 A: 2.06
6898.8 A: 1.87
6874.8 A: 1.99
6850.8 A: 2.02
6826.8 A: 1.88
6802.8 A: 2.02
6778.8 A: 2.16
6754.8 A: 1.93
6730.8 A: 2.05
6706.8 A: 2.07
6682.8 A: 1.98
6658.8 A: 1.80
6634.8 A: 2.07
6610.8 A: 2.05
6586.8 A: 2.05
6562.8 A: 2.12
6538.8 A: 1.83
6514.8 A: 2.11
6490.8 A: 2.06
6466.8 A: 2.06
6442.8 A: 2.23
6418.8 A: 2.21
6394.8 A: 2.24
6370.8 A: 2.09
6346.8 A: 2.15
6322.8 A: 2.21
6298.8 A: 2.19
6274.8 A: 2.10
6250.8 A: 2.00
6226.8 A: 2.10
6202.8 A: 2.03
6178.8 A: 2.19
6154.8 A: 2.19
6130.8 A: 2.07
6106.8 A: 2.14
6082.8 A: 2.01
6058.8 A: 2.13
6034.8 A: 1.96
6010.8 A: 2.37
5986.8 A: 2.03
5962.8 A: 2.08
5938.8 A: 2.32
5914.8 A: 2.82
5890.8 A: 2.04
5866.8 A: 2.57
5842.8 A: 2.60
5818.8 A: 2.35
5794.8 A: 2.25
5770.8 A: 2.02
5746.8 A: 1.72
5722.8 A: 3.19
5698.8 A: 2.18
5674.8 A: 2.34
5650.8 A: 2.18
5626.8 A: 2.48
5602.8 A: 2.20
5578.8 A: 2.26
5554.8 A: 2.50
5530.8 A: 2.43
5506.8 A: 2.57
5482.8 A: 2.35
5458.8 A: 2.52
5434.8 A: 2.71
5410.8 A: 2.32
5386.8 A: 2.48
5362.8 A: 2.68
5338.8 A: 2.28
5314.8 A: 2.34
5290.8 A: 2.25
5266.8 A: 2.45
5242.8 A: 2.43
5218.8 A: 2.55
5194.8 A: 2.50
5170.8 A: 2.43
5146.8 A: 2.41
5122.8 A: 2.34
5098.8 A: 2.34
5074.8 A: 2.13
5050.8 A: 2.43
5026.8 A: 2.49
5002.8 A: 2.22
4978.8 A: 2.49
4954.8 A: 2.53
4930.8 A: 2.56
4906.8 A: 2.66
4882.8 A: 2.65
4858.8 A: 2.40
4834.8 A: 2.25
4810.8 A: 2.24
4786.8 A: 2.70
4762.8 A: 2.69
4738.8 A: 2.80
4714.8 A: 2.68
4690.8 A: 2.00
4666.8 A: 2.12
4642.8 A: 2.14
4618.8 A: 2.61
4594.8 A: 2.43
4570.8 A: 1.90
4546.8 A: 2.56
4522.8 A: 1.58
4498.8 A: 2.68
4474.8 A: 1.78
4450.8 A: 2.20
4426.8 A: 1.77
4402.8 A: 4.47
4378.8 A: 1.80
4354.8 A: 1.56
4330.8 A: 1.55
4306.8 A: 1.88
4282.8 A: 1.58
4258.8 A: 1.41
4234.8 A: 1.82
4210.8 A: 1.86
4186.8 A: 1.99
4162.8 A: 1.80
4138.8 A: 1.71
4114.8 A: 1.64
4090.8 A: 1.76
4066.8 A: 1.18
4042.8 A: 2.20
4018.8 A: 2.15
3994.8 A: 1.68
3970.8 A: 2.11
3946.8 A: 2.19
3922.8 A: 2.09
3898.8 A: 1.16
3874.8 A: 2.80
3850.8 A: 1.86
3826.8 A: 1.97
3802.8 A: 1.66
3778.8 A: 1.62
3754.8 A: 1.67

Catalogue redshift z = 0.18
